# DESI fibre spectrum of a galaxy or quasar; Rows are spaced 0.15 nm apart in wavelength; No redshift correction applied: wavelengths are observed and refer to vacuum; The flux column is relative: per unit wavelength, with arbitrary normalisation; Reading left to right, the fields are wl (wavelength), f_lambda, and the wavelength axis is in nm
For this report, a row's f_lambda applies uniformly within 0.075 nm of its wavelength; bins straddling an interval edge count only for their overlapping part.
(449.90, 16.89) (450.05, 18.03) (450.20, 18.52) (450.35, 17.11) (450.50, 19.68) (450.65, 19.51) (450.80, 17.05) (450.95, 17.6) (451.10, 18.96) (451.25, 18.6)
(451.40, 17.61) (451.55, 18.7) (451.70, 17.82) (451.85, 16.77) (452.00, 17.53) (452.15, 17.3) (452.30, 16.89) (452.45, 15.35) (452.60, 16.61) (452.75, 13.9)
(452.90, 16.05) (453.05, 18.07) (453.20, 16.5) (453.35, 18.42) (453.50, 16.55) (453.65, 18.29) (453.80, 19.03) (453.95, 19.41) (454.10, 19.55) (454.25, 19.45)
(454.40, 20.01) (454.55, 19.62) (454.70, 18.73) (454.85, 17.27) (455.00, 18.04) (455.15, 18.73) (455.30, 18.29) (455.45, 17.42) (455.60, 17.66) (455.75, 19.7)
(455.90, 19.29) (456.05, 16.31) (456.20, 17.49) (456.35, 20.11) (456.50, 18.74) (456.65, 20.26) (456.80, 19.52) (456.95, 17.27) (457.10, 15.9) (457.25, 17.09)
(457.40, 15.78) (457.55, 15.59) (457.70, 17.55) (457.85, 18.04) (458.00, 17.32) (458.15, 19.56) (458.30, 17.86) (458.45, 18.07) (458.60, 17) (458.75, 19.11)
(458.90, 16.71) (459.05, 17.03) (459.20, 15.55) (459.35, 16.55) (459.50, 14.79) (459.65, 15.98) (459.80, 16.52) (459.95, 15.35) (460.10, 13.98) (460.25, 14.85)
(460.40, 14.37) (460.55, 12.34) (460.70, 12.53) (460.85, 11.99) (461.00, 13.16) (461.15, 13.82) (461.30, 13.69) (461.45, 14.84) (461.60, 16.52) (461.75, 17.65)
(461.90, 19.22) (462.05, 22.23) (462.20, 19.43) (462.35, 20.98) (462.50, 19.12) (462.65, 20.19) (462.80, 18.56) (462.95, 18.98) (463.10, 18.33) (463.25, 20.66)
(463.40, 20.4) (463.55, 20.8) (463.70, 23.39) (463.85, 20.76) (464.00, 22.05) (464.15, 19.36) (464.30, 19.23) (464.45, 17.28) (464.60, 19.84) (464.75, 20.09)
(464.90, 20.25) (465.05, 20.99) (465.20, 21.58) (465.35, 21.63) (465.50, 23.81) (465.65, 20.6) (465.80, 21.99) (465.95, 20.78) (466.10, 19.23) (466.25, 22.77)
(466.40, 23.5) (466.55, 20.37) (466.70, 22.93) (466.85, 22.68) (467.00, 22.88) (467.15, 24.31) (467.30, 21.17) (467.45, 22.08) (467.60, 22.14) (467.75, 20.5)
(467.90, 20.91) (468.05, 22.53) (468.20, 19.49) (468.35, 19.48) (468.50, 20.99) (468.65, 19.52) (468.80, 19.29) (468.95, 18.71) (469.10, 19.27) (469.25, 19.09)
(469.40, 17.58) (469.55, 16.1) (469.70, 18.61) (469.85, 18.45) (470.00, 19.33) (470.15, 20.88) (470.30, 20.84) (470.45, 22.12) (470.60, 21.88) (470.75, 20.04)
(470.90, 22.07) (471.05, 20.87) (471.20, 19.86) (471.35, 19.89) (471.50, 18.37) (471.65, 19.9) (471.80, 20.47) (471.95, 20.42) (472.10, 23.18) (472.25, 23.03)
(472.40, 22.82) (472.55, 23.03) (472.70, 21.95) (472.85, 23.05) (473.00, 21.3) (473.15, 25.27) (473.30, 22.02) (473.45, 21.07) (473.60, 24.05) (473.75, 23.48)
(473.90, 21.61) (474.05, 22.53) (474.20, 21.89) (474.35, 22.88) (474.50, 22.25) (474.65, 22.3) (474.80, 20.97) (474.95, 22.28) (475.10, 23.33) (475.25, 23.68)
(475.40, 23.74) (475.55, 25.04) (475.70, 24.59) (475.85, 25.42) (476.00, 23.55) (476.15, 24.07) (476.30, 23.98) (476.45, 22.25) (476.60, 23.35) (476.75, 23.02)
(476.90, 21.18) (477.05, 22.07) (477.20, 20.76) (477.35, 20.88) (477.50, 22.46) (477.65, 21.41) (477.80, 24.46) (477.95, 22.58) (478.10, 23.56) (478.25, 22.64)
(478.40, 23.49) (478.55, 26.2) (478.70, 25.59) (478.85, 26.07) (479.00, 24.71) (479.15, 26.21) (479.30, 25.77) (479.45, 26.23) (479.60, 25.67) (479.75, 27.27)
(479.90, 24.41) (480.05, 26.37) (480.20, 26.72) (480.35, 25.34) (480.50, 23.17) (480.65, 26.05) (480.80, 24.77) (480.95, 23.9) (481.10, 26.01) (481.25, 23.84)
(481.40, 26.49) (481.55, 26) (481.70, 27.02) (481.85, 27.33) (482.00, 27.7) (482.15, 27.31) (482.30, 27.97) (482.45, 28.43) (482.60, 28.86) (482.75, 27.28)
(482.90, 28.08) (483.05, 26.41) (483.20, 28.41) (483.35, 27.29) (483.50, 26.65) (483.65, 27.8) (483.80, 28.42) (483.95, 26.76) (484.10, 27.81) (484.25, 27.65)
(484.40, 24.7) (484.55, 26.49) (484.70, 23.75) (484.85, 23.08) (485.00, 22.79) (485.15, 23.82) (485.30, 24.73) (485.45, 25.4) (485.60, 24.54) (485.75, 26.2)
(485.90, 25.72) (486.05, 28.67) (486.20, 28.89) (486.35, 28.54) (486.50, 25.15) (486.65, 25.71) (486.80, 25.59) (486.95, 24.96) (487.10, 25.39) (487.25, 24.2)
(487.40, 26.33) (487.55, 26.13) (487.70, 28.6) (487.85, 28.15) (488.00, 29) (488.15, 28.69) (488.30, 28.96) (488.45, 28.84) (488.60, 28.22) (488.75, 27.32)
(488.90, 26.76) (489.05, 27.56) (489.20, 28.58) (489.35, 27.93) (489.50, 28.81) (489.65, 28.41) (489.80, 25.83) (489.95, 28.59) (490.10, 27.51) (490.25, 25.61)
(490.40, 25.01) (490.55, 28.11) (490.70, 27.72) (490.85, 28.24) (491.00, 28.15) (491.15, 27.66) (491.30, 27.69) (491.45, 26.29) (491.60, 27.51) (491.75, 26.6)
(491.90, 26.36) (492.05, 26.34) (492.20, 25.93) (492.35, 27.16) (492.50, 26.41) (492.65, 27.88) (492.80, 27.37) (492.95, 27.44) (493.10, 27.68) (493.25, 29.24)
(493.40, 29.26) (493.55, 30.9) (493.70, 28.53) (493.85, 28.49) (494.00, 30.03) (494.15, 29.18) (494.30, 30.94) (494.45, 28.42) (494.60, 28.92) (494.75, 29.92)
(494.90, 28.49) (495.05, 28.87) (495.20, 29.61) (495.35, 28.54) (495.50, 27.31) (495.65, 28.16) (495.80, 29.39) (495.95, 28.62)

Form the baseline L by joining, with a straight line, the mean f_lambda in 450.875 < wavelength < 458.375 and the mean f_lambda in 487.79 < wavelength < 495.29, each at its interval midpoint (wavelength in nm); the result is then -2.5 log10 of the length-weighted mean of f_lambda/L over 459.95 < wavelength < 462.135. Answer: 0.286 mag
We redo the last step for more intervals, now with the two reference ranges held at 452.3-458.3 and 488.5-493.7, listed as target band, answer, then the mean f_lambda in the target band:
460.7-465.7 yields 0.058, 19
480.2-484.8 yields -0.056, 26.6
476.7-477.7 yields 0.103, 21.7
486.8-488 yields 0.007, 26.4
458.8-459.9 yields 0.172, 16.2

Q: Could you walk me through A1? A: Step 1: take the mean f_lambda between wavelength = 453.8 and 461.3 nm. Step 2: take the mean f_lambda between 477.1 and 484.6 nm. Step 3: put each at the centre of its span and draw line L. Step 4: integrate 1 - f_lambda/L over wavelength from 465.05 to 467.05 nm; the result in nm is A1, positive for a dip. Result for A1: -0.16 nm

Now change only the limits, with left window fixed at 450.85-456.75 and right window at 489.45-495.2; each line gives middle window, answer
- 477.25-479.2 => 0.042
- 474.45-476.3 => 0.009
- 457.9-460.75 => 0.483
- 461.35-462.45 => 0.083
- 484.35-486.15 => 0.075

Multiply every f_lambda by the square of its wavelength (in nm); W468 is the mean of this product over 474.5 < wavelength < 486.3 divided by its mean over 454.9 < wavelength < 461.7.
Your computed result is 1.66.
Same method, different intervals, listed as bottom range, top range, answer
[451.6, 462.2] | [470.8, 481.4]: 1.48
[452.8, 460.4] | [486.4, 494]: 1.80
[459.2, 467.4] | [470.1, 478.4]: 1.24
